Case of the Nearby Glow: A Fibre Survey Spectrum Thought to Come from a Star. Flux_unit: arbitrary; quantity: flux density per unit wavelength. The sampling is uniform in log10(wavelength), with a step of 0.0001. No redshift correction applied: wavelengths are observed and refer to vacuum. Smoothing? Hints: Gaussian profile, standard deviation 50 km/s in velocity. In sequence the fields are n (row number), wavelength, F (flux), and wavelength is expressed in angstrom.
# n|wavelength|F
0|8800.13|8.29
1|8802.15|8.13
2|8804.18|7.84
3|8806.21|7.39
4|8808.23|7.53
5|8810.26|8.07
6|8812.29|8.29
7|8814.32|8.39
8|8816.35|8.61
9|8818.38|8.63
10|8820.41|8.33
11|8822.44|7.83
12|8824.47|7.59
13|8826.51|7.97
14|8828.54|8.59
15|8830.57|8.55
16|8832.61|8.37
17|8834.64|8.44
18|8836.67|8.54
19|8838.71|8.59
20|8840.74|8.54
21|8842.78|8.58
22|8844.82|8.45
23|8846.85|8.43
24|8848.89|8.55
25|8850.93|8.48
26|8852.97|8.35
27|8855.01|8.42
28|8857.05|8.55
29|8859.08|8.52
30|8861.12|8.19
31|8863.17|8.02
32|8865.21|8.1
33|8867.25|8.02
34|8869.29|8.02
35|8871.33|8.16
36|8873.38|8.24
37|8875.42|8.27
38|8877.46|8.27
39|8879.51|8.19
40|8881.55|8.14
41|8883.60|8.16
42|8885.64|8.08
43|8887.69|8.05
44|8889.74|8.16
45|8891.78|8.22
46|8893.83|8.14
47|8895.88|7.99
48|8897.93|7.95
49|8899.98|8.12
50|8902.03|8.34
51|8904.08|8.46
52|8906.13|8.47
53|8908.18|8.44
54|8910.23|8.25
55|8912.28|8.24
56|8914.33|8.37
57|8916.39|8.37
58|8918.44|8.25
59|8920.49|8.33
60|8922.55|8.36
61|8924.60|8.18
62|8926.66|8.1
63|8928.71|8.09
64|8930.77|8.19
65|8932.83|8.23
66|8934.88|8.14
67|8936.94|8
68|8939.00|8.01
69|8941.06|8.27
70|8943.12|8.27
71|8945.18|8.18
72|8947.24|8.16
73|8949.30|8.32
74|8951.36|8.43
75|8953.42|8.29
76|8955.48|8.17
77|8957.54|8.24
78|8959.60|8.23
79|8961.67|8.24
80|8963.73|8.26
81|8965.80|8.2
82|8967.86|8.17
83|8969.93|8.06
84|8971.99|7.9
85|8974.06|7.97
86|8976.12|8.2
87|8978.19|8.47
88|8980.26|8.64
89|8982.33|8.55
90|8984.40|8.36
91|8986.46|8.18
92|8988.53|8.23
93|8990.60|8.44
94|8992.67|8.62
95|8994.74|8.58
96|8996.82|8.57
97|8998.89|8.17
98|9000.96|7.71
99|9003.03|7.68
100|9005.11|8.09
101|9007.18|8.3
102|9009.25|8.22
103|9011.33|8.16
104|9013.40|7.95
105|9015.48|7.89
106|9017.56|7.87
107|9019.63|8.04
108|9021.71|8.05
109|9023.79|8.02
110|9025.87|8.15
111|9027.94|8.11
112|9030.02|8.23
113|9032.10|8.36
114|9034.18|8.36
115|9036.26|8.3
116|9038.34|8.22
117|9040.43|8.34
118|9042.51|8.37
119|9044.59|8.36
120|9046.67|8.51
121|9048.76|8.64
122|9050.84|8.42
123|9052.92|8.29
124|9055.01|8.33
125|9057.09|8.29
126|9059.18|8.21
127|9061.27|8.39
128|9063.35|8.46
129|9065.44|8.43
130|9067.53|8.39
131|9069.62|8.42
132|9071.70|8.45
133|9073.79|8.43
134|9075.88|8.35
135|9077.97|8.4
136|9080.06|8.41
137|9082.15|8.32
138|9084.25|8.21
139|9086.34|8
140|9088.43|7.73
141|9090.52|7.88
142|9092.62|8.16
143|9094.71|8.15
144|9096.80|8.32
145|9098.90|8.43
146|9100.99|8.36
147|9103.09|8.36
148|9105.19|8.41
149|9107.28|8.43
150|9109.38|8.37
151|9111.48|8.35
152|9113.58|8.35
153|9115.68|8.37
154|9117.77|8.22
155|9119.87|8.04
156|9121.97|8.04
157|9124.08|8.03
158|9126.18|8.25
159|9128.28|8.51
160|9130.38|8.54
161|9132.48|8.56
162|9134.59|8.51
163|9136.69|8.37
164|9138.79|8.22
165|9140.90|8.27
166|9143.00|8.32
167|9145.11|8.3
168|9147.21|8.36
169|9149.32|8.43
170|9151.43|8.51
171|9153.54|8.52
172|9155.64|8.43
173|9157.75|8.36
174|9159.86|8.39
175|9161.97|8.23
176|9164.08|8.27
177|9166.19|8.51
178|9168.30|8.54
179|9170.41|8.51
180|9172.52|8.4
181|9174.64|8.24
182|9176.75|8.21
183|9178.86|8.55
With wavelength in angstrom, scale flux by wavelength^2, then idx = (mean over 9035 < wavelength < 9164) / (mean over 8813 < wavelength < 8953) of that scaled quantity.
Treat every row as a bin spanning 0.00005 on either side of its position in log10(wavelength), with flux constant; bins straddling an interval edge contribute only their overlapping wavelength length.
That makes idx 1.06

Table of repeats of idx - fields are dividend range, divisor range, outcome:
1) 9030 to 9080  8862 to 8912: 1.06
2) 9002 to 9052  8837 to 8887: 1.02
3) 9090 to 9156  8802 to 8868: 1.07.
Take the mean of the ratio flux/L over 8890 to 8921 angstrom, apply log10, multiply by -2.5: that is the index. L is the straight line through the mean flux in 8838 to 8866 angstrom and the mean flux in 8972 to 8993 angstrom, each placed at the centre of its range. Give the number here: 0.016 mag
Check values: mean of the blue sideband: 8.41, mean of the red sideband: 8.34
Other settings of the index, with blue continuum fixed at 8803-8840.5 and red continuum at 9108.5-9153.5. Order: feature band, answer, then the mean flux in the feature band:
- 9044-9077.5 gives -0.01 mag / 8.4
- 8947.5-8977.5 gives 0.01 mag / 8.2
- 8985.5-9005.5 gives 0.01 mag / 8.23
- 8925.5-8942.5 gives 0.02 mag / 8.13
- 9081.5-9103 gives 0.02 mag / 8.16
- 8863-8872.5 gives 0.02 mag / 8.07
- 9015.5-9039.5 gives 0.02 mag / 8.14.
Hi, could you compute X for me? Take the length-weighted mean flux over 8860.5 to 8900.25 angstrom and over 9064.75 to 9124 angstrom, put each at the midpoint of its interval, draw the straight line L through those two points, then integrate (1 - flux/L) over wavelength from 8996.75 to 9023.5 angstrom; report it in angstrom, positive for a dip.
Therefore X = 0.58 angstrom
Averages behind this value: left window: 8.12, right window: 8.27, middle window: 8.03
